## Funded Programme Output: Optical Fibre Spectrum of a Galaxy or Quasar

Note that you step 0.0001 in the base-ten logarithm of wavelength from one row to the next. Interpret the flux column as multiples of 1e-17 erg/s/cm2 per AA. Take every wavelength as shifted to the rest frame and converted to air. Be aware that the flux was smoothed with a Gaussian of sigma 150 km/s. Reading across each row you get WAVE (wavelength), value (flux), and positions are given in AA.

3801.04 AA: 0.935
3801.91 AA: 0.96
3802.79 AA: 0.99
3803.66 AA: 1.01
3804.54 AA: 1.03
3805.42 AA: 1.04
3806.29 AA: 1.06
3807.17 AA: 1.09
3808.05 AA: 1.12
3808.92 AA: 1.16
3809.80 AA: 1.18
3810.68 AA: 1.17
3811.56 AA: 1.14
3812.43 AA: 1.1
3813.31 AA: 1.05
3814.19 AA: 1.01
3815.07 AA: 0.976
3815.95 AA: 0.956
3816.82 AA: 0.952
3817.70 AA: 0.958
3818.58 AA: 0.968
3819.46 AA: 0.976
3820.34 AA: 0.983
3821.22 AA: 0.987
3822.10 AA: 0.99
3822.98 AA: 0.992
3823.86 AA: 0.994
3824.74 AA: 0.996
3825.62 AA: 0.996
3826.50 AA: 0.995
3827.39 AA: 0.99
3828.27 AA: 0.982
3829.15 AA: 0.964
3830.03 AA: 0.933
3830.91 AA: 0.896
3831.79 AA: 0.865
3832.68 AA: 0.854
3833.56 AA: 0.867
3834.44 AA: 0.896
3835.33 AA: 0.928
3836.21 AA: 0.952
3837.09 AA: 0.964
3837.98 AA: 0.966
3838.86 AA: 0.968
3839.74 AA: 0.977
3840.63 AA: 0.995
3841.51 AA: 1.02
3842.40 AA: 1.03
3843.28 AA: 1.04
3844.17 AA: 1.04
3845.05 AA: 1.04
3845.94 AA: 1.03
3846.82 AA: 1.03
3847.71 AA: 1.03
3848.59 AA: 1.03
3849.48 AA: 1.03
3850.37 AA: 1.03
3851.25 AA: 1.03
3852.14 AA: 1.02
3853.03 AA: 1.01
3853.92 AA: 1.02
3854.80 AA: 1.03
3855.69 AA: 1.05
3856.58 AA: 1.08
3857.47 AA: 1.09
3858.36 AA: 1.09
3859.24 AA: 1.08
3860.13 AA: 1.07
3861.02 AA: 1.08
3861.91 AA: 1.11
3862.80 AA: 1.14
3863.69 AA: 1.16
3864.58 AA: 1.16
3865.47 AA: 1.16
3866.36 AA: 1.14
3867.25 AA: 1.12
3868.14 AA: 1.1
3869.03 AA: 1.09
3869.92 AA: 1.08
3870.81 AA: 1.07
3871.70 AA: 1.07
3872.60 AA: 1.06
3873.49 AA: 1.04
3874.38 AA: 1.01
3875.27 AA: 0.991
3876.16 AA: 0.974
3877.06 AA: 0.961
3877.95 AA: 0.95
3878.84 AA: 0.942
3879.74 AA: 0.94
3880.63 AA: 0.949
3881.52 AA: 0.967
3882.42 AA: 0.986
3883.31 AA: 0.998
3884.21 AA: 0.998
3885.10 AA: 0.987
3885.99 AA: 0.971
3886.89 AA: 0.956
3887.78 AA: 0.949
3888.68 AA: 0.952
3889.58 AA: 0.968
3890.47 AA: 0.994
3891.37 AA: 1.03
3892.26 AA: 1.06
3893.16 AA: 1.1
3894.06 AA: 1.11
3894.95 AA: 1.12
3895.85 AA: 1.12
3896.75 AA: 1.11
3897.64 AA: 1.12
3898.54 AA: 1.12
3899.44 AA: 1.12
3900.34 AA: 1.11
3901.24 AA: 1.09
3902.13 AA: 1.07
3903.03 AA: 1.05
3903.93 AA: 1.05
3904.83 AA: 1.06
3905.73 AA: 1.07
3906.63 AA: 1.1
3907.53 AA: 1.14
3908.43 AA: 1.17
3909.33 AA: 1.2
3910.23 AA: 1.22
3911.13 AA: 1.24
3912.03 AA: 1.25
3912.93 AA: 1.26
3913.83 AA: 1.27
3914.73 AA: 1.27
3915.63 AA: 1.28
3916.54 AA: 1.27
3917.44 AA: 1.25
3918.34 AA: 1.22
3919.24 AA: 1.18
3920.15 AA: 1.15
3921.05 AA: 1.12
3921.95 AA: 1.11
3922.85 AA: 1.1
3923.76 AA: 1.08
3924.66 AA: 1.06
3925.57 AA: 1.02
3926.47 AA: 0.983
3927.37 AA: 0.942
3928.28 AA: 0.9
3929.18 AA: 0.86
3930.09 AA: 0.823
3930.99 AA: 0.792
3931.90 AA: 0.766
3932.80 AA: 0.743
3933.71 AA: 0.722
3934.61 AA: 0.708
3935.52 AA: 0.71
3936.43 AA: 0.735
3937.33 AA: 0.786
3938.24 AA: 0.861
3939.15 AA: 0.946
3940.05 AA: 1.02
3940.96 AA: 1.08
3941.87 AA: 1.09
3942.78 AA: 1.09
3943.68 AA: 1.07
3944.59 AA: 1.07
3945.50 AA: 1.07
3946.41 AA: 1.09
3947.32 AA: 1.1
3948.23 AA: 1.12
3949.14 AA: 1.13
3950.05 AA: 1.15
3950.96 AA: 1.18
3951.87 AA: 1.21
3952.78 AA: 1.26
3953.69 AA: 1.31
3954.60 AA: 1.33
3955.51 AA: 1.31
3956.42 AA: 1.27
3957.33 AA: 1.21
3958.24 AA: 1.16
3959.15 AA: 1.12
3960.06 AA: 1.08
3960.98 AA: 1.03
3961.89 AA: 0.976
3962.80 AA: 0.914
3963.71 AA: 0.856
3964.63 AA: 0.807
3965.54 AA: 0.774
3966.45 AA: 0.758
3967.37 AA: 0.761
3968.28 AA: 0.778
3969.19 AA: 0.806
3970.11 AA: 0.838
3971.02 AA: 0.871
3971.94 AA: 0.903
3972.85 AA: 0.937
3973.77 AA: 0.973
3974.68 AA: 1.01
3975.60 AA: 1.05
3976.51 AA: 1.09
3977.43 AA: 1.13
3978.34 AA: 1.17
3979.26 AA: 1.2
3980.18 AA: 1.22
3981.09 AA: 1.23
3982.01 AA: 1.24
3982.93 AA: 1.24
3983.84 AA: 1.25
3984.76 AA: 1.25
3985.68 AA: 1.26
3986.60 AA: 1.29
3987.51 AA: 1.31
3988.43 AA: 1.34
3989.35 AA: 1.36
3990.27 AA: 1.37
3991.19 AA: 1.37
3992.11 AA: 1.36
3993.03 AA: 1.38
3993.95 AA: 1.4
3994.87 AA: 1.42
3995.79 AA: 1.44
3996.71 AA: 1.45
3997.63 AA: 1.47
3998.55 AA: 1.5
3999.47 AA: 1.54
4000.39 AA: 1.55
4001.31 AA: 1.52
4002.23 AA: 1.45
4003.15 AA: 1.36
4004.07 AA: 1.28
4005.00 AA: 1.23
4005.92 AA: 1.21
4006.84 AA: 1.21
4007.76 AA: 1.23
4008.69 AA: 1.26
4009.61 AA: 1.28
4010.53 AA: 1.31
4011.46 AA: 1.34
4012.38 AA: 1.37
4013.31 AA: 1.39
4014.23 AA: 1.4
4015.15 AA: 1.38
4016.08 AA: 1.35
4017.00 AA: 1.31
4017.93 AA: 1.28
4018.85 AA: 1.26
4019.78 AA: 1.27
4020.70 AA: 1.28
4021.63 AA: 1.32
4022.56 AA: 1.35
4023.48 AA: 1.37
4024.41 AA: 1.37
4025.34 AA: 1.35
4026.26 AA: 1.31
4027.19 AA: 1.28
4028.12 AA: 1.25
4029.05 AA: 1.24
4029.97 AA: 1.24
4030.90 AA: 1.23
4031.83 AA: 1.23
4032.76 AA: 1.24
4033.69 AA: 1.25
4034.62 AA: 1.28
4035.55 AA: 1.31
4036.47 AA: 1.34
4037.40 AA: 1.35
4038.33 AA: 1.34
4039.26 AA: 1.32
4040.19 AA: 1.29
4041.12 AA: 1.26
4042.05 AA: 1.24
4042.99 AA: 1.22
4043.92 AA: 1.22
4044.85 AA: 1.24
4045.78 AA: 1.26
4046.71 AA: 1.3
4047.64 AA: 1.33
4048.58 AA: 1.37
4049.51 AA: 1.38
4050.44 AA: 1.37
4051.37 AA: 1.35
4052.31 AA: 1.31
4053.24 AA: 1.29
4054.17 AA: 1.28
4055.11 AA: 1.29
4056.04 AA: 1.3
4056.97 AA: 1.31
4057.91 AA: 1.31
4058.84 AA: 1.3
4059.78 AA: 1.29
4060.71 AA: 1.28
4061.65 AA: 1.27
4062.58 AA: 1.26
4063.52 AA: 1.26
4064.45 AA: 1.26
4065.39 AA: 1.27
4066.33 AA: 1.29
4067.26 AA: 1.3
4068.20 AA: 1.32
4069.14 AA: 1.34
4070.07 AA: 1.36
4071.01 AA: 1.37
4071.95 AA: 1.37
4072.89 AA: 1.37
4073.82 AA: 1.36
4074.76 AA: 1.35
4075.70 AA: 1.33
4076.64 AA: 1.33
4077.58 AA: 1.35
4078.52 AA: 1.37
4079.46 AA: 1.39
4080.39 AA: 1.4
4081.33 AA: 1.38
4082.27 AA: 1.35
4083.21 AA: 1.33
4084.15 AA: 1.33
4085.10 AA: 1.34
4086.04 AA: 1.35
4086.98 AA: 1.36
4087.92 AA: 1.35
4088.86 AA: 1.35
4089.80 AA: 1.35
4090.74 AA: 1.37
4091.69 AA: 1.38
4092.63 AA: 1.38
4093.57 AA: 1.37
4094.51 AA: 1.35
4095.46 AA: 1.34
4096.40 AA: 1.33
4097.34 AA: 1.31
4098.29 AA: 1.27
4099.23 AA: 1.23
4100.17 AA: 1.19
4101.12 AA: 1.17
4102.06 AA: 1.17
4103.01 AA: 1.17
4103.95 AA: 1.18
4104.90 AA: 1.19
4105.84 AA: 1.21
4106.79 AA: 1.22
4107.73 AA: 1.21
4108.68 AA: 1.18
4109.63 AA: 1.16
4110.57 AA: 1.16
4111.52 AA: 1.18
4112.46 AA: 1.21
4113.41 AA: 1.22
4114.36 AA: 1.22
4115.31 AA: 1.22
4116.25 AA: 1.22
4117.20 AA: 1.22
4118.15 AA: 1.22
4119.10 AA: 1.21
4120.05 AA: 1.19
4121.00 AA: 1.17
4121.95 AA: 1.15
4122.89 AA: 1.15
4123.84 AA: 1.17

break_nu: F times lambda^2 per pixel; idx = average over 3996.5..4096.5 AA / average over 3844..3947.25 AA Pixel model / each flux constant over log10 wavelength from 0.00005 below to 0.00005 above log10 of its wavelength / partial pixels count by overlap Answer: 1.4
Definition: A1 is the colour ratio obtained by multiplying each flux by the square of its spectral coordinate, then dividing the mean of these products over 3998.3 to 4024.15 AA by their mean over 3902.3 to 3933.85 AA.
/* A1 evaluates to 1.3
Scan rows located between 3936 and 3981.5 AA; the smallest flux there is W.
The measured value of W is 0.735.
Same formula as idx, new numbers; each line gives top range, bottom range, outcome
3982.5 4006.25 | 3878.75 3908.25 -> 1.38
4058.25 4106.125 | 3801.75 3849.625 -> 1.49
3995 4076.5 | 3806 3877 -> 1.42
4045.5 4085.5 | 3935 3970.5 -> 1.37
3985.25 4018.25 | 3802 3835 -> 1.49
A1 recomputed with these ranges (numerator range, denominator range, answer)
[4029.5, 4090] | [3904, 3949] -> 1.34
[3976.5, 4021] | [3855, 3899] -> 1.35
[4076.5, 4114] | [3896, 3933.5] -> 1.29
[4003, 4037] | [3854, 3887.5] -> 1.34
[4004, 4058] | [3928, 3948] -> 1.49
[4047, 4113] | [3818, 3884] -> 1.44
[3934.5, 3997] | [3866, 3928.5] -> 1.06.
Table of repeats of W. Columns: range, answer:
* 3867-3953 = 0.708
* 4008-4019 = 1.26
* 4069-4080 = 1.33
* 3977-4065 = 1.13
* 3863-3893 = 0.94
